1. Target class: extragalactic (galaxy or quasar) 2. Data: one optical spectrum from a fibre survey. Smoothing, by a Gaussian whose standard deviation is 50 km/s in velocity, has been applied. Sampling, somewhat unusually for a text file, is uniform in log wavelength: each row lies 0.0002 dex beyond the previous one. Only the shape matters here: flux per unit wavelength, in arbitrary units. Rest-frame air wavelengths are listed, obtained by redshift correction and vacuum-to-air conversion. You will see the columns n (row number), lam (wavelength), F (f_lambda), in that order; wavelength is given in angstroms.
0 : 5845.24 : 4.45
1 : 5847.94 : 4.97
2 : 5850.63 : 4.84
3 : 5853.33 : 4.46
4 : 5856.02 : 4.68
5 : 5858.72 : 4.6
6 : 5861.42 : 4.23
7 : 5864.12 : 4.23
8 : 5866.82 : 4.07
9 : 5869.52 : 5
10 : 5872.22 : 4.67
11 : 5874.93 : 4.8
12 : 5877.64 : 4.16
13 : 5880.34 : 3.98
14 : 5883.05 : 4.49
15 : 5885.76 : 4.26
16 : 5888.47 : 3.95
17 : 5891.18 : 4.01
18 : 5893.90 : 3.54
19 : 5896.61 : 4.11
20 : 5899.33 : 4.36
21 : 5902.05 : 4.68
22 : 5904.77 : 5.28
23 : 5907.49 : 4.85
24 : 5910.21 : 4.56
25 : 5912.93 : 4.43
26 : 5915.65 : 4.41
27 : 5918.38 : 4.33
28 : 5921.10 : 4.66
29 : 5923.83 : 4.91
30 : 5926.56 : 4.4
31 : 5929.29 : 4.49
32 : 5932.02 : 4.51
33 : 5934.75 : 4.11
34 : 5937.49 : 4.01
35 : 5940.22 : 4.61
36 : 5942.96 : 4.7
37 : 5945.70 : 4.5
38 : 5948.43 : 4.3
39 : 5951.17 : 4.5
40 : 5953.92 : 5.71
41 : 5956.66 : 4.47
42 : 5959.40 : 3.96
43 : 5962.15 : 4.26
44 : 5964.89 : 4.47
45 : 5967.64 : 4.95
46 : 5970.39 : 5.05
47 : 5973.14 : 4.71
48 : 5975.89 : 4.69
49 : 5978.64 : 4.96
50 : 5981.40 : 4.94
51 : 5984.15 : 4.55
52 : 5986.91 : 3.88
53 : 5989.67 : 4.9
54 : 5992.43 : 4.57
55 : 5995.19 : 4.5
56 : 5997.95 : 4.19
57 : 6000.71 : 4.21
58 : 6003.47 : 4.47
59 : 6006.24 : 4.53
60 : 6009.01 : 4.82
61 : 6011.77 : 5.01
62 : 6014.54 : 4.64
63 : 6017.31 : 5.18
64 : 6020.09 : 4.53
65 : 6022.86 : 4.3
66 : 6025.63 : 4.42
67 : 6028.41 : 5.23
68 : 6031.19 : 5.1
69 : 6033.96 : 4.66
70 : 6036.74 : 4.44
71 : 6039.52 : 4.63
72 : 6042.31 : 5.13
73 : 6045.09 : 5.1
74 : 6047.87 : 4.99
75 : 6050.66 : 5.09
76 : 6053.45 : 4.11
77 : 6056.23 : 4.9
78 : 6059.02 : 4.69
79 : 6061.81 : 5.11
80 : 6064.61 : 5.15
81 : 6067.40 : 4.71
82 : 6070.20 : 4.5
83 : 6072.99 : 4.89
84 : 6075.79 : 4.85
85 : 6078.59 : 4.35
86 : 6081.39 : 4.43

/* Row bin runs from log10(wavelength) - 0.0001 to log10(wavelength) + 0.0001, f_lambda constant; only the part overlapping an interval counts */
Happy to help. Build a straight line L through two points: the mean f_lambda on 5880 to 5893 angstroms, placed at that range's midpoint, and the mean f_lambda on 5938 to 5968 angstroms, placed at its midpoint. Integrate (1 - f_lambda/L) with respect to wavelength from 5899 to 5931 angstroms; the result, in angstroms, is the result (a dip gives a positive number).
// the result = -2.3 angstroms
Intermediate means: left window 4.13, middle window 4.62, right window 4.56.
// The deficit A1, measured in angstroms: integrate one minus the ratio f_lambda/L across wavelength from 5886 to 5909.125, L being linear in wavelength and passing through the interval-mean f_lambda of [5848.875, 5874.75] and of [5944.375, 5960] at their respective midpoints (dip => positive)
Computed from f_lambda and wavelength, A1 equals 1.1 angstroms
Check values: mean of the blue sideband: 4.55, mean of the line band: 4.35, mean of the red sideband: 4.61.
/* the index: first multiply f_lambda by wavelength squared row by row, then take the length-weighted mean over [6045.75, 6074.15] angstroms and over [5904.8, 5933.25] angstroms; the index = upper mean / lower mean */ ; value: 1.10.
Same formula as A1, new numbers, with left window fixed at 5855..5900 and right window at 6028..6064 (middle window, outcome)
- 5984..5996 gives 0.51 angstroms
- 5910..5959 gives -0.38 angstroms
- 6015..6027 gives 0.41 angstroms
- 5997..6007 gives 0.77 angstroms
